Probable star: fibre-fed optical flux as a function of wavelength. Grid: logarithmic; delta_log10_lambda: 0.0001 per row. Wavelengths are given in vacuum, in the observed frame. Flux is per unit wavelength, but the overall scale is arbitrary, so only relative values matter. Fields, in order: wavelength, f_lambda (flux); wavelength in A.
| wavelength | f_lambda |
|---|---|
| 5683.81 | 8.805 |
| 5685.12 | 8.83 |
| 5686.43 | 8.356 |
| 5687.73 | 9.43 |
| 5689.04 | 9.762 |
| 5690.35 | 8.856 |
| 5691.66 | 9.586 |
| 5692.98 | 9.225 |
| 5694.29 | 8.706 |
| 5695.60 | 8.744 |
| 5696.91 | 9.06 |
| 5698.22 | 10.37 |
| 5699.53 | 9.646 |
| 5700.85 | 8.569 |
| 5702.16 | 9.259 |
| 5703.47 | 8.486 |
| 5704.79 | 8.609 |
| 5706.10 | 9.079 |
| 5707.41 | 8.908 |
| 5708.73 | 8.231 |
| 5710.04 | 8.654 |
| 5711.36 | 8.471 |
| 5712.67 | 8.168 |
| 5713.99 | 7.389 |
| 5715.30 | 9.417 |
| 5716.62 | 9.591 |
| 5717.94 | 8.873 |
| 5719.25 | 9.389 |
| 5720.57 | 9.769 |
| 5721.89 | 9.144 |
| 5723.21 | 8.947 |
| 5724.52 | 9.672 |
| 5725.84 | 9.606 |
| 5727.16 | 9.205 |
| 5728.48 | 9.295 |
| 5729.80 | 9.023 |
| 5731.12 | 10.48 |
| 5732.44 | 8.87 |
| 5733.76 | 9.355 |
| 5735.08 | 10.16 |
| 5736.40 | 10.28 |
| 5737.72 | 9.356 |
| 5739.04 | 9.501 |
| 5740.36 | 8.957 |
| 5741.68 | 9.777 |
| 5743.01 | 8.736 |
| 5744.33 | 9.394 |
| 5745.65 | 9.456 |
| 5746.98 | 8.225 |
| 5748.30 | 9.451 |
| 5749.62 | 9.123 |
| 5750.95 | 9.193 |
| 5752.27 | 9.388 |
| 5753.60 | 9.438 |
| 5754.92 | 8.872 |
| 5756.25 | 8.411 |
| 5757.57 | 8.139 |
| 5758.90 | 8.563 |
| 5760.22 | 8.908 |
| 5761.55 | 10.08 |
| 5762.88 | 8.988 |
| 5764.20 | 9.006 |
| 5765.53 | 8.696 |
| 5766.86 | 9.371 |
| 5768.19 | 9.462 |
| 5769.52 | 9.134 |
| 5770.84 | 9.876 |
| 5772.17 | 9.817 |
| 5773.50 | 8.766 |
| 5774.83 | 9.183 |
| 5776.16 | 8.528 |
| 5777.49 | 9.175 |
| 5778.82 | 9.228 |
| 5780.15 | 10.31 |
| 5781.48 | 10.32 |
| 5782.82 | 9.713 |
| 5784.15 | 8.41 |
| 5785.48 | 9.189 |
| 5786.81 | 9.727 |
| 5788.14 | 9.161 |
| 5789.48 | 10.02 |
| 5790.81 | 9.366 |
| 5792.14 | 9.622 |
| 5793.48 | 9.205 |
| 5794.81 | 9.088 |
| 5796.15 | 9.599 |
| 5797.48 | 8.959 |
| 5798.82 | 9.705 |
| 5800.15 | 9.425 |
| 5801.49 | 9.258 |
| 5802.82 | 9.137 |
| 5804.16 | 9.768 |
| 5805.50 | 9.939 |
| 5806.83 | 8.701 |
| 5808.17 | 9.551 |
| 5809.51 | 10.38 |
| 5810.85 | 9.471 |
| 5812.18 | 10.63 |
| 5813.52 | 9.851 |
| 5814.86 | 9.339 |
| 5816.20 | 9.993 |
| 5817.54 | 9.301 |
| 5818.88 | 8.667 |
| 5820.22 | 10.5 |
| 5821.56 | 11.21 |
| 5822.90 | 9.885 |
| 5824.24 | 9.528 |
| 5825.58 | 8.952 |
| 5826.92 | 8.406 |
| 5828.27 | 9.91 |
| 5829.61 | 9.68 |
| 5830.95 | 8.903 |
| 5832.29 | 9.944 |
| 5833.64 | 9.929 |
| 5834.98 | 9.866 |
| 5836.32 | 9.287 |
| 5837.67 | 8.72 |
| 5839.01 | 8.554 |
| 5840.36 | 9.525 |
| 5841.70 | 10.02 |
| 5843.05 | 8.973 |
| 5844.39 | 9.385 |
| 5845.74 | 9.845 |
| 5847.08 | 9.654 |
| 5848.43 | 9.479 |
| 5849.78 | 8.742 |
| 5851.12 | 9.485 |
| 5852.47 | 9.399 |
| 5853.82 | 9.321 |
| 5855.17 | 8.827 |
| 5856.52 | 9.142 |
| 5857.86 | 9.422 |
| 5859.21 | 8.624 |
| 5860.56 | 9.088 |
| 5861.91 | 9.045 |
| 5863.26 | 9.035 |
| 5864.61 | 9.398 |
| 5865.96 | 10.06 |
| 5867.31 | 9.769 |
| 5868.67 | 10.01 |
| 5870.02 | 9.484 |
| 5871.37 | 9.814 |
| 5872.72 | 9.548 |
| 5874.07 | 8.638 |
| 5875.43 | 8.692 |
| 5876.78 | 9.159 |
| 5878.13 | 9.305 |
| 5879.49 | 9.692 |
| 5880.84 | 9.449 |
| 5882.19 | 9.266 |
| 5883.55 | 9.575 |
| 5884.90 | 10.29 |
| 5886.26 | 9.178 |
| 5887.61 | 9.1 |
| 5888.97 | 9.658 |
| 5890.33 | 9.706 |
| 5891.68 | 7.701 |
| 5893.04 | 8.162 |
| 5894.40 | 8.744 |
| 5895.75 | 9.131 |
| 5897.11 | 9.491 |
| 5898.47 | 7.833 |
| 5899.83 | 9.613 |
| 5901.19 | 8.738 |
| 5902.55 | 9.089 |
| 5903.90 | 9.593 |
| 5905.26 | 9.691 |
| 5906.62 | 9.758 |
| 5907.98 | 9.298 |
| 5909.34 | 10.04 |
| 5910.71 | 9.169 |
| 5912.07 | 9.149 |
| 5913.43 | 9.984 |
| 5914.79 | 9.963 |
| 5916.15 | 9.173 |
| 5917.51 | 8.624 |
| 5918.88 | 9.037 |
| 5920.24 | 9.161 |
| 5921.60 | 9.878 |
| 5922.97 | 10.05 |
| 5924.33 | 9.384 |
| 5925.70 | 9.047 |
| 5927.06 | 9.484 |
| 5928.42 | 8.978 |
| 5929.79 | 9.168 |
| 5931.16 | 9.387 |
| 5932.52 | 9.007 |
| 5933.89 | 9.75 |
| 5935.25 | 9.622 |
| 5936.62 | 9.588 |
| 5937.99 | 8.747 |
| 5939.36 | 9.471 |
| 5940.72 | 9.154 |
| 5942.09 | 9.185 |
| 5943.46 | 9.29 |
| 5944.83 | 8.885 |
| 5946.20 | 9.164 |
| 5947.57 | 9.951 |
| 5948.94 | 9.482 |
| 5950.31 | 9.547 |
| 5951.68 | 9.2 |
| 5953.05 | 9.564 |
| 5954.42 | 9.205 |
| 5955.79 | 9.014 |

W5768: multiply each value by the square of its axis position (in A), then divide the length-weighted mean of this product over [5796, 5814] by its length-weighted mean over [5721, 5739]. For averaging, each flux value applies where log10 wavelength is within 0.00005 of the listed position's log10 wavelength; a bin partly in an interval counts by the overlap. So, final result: 1.0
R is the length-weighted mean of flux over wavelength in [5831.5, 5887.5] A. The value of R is 9.38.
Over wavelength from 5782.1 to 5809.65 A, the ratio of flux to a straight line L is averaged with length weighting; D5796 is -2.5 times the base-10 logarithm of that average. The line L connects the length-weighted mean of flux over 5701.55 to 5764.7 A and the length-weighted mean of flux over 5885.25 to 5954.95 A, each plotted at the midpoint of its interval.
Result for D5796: -0.03 mag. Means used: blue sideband 9.11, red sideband 9.28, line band 9.41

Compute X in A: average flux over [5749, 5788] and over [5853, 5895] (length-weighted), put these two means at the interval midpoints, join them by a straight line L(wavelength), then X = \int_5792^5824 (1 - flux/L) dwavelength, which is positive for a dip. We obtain -1.4 A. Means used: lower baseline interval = 9.21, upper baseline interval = 9.25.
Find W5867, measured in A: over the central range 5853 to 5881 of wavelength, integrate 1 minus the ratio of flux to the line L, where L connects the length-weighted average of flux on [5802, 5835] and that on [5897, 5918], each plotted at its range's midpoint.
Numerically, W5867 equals 0.5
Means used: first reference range 9.65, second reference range 9.33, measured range 9.31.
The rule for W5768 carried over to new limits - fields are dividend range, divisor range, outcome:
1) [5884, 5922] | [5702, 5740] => 1.08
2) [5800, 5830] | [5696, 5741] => 1.09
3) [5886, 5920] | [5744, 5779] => 1.06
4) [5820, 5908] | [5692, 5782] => 1.06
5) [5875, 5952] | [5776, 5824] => 1.01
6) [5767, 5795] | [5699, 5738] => 1.05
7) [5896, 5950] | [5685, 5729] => 1.11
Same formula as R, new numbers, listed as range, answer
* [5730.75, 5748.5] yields 9.41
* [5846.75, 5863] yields 9.17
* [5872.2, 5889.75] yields 9.35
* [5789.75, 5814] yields 9.54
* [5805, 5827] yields 9.7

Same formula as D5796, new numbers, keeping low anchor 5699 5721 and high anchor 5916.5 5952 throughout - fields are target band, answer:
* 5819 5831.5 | -0.06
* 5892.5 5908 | 0.02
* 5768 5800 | -0.05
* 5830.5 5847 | -0.04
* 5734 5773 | -0.04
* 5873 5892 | -0.01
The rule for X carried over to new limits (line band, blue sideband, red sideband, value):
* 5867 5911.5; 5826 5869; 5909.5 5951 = 0.3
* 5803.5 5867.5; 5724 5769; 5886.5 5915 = -1.8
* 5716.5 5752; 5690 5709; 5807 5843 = -0.7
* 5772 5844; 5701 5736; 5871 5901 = -2.9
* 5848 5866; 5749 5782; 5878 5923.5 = 0.2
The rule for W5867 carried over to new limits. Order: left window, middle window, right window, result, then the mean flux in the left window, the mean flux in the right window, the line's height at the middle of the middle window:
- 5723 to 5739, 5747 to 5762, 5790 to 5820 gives 0.8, 9.54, 9.52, 9.53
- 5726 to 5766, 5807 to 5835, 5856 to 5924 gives -1.3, 9.22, 9.31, 9.26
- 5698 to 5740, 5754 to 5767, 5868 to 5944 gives 0.4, 9.17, 9.3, 9.2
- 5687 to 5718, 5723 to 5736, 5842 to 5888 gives -0.7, 8.96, 9.36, 9.03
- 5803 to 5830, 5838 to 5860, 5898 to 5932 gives 0.7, 9.67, 9.34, 9.56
